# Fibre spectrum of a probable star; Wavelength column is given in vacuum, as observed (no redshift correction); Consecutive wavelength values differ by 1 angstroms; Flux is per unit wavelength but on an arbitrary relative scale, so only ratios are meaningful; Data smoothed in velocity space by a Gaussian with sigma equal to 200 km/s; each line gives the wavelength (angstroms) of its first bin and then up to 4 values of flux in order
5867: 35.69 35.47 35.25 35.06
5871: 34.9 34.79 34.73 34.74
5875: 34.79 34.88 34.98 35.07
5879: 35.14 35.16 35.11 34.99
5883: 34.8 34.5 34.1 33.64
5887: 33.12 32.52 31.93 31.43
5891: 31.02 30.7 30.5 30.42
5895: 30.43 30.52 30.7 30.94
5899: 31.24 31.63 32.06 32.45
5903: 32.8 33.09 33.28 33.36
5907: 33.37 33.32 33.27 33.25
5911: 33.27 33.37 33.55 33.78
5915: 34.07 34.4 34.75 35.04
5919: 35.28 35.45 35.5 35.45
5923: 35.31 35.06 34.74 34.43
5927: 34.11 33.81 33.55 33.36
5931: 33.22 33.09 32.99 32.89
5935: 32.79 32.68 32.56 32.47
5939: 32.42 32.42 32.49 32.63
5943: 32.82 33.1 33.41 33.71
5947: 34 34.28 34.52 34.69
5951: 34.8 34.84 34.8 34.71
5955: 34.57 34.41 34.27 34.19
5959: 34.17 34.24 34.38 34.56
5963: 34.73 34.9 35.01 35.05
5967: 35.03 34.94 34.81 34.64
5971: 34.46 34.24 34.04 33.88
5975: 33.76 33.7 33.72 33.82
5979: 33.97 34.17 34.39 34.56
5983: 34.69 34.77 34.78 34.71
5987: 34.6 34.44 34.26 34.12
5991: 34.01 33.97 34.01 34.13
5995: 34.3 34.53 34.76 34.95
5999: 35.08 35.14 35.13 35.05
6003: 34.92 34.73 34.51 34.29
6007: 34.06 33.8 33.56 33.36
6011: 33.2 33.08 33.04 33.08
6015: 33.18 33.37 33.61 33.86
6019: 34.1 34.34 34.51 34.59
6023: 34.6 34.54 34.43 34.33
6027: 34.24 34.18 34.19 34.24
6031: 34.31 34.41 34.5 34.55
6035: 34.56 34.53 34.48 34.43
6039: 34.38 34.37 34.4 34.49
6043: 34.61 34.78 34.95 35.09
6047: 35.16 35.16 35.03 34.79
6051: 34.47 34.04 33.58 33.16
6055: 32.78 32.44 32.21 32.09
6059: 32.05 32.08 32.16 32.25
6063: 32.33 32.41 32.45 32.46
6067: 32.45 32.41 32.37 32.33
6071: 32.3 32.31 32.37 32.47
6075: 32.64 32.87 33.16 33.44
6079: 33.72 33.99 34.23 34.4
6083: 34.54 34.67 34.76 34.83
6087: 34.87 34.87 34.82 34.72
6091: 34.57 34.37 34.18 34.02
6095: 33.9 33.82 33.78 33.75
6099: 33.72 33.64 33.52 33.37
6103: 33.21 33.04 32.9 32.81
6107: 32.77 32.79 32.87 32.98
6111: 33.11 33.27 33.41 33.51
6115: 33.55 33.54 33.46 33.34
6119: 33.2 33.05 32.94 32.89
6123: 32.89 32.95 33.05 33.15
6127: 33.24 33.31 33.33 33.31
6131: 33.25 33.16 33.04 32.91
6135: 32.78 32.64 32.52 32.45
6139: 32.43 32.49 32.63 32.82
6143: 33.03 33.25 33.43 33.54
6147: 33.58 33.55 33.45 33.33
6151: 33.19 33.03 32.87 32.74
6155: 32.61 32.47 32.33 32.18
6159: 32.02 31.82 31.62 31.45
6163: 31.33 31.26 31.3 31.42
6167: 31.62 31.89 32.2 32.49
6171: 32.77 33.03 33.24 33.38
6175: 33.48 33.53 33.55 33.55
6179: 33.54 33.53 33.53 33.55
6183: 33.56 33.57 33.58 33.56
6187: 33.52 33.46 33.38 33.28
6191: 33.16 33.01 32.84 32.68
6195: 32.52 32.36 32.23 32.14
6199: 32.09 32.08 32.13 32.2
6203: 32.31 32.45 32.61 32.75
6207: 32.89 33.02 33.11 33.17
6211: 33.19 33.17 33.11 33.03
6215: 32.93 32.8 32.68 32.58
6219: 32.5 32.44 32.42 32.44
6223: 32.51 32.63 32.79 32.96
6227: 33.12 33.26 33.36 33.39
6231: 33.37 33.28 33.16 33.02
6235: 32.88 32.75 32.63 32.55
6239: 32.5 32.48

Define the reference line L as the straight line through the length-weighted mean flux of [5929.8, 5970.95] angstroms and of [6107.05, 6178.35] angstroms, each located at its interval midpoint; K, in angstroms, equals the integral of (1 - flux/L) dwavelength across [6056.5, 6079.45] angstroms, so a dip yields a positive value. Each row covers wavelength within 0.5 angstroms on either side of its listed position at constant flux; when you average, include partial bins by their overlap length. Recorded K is 0.5 angstroms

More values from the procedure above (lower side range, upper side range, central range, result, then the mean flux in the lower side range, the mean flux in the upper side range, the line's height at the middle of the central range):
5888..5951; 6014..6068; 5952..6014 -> -1.59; 33.1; 33.8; 33.5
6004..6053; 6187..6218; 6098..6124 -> 0.27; 34.2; 32.8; 33.5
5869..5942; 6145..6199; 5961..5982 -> -0.70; 33.4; 32.8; 33.3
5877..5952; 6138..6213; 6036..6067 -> -0.54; 33.3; 32.8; 33.1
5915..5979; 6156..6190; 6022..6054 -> -0.90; 34.1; 32.7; 33.5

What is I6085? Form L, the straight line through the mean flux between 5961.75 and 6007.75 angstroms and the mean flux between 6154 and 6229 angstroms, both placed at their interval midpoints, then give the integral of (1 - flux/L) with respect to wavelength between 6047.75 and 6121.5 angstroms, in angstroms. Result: 0.6 angstroms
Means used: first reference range 34.5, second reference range 32.7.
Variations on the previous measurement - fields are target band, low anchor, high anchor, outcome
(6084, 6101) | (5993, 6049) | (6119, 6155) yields -0.4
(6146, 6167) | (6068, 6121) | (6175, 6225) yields 0.5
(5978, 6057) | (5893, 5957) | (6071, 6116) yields -1.7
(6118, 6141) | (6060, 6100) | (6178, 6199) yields 0.2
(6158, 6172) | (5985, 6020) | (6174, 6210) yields 0.6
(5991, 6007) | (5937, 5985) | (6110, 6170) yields -0.4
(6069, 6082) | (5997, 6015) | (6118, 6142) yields 0.2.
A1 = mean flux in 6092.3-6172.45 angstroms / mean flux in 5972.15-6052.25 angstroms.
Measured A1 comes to 1.0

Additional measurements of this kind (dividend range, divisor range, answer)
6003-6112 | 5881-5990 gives 1.00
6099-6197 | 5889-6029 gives 0.97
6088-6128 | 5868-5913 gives 1.01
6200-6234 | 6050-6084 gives 1.00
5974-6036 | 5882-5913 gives 1.06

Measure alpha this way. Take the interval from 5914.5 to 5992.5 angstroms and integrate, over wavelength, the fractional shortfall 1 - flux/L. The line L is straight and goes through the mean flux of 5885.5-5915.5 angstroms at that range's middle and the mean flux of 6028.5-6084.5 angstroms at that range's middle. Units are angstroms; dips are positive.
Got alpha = -3.4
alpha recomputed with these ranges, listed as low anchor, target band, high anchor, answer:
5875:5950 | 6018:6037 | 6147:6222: -0.7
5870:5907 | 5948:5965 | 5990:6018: -0.4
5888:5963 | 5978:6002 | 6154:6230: -0.9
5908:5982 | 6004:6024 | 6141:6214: -0.1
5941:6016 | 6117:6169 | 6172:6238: 0.9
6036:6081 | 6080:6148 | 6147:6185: -0.8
